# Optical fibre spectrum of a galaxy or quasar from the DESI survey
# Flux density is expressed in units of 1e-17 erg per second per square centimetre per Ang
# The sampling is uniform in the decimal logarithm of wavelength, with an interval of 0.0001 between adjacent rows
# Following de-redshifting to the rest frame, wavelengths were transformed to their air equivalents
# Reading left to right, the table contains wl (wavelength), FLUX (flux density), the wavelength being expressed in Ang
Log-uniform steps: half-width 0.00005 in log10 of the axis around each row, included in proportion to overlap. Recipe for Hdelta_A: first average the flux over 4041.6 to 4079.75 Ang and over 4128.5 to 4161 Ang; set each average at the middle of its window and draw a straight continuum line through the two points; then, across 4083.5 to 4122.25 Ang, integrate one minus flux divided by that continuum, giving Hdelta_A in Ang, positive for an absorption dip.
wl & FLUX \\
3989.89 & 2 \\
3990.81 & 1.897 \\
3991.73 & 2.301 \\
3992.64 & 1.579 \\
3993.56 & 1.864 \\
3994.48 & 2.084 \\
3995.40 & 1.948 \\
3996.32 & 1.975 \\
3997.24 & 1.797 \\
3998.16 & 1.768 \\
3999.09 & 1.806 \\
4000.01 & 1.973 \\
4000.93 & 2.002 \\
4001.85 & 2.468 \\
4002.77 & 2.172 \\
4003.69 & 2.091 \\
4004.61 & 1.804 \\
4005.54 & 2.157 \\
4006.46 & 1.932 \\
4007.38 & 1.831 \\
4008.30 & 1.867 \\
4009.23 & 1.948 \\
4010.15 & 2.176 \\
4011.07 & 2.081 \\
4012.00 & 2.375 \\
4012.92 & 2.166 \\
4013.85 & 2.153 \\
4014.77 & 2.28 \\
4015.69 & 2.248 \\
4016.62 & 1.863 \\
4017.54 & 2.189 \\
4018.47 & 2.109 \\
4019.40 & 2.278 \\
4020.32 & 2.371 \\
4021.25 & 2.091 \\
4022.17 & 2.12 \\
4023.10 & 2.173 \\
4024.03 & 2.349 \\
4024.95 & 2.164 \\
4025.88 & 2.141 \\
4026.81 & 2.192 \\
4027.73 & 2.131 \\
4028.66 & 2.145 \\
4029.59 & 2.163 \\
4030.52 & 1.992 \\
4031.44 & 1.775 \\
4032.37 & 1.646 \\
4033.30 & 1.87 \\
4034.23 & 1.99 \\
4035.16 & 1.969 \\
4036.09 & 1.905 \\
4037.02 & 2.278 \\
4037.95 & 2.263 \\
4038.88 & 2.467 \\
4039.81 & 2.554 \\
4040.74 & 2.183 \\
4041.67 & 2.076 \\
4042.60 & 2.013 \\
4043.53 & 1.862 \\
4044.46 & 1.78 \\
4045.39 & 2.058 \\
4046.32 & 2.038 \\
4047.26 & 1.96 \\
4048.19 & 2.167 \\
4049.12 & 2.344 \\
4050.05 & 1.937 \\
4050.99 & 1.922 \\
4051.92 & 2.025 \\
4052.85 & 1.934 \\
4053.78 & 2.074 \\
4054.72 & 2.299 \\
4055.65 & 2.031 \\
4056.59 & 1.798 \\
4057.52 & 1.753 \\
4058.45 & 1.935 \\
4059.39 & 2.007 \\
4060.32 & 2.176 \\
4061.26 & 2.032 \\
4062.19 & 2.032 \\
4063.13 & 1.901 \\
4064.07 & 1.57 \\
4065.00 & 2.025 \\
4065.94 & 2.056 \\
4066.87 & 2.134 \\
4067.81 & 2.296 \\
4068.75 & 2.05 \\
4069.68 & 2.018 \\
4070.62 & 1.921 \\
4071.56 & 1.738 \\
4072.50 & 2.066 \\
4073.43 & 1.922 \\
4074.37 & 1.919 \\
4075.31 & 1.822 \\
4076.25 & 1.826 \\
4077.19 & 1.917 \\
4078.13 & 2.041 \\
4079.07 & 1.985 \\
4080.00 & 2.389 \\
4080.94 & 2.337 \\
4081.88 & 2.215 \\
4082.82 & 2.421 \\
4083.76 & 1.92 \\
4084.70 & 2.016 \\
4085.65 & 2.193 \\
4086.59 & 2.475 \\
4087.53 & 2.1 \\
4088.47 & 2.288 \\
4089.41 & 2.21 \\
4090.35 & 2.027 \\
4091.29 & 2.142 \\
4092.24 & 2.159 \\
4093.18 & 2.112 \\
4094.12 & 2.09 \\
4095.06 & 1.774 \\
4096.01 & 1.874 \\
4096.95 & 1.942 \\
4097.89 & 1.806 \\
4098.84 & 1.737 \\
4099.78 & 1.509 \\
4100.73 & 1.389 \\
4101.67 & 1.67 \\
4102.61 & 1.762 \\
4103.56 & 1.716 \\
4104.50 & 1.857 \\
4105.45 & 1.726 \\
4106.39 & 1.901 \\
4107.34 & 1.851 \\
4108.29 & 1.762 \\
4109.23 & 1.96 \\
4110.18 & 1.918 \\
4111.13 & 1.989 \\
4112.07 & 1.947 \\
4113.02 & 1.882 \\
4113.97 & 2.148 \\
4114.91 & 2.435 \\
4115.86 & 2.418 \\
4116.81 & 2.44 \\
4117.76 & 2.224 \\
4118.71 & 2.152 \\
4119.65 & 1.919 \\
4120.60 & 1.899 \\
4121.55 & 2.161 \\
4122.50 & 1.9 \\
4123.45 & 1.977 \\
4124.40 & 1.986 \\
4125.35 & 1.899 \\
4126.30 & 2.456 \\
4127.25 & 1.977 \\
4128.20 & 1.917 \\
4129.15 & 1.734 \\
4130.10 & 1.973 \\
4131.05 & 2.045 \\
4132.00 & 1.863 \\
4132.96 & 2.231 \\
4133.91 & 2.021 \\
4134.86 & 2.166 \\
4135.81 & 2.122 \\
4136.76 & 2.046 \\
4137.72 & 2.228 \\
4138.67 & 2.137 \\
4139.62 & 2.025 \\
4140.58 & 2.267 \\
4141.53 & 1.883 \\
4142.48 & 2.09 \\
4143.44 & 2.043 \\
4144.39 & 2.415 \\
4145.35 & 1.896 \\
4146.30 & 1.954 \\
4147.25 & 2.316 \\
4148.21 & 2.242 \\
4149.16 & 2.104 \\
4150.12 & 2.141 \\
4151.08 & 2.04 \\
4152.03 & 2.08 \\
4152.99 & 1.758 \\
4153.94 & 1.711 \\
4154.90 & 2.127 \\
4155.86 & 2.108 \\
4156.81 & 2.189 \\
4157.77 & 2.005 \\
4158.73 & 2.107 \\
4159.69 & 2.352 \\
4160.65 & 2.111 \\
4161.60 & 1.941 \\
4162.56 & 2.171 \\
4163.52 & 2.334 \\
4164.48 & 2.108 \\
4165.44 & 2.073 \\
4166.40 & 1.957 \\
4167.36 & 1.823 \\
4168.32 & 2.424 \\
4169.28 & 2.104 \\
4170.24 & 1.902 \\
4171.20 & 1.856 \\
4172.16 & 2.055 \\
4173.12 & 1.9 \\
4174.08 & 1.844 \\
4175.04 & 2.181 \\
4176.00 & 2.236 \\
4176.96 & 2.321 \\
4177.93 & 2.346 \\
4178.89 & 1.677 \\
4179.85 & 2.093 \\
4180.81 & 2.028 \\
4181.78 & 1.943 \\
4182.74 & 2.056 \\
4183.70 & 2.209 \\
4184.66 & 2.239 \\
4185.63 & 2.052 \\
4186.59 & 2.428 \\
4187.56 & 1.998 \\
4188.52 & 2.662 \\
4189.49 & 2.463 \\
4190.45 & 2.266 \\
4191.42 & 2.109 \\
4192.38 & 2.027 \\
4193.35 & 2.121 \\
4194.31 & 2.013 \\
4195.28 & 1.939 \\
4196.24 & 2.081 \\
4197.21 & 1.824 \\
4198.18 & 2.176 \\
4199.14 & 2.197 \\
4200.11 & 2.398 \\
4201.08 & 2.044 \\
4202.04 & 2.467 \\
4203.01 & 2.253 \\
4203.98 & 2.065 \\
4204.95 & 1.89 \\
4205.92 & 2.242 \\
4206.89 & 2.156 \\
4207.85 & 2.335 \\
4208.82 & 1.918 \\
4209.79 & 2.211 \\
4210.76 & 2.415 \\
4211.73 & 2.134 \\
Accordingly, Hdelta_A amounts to 0.83 Ang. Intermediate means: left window 1.99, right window 2.07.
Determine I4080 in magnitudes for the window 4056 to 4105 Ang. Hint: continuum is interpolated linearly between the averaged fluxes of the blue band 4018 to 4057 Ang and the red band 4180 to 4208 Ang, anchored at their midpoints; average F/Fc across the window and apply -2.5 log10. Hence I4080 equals 0.07 mag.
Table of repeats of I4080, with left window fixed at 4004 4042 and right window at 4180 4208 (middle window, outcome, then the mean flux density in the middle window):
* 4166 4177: 0.06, 2.04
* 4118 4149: 0.04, 2.06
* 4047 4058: 0.05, 2.02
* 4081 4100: 0.03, 2.06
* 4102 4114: 0.15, 1.87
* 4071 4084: 0.04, 2.04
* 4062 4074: 0.08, 1.98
